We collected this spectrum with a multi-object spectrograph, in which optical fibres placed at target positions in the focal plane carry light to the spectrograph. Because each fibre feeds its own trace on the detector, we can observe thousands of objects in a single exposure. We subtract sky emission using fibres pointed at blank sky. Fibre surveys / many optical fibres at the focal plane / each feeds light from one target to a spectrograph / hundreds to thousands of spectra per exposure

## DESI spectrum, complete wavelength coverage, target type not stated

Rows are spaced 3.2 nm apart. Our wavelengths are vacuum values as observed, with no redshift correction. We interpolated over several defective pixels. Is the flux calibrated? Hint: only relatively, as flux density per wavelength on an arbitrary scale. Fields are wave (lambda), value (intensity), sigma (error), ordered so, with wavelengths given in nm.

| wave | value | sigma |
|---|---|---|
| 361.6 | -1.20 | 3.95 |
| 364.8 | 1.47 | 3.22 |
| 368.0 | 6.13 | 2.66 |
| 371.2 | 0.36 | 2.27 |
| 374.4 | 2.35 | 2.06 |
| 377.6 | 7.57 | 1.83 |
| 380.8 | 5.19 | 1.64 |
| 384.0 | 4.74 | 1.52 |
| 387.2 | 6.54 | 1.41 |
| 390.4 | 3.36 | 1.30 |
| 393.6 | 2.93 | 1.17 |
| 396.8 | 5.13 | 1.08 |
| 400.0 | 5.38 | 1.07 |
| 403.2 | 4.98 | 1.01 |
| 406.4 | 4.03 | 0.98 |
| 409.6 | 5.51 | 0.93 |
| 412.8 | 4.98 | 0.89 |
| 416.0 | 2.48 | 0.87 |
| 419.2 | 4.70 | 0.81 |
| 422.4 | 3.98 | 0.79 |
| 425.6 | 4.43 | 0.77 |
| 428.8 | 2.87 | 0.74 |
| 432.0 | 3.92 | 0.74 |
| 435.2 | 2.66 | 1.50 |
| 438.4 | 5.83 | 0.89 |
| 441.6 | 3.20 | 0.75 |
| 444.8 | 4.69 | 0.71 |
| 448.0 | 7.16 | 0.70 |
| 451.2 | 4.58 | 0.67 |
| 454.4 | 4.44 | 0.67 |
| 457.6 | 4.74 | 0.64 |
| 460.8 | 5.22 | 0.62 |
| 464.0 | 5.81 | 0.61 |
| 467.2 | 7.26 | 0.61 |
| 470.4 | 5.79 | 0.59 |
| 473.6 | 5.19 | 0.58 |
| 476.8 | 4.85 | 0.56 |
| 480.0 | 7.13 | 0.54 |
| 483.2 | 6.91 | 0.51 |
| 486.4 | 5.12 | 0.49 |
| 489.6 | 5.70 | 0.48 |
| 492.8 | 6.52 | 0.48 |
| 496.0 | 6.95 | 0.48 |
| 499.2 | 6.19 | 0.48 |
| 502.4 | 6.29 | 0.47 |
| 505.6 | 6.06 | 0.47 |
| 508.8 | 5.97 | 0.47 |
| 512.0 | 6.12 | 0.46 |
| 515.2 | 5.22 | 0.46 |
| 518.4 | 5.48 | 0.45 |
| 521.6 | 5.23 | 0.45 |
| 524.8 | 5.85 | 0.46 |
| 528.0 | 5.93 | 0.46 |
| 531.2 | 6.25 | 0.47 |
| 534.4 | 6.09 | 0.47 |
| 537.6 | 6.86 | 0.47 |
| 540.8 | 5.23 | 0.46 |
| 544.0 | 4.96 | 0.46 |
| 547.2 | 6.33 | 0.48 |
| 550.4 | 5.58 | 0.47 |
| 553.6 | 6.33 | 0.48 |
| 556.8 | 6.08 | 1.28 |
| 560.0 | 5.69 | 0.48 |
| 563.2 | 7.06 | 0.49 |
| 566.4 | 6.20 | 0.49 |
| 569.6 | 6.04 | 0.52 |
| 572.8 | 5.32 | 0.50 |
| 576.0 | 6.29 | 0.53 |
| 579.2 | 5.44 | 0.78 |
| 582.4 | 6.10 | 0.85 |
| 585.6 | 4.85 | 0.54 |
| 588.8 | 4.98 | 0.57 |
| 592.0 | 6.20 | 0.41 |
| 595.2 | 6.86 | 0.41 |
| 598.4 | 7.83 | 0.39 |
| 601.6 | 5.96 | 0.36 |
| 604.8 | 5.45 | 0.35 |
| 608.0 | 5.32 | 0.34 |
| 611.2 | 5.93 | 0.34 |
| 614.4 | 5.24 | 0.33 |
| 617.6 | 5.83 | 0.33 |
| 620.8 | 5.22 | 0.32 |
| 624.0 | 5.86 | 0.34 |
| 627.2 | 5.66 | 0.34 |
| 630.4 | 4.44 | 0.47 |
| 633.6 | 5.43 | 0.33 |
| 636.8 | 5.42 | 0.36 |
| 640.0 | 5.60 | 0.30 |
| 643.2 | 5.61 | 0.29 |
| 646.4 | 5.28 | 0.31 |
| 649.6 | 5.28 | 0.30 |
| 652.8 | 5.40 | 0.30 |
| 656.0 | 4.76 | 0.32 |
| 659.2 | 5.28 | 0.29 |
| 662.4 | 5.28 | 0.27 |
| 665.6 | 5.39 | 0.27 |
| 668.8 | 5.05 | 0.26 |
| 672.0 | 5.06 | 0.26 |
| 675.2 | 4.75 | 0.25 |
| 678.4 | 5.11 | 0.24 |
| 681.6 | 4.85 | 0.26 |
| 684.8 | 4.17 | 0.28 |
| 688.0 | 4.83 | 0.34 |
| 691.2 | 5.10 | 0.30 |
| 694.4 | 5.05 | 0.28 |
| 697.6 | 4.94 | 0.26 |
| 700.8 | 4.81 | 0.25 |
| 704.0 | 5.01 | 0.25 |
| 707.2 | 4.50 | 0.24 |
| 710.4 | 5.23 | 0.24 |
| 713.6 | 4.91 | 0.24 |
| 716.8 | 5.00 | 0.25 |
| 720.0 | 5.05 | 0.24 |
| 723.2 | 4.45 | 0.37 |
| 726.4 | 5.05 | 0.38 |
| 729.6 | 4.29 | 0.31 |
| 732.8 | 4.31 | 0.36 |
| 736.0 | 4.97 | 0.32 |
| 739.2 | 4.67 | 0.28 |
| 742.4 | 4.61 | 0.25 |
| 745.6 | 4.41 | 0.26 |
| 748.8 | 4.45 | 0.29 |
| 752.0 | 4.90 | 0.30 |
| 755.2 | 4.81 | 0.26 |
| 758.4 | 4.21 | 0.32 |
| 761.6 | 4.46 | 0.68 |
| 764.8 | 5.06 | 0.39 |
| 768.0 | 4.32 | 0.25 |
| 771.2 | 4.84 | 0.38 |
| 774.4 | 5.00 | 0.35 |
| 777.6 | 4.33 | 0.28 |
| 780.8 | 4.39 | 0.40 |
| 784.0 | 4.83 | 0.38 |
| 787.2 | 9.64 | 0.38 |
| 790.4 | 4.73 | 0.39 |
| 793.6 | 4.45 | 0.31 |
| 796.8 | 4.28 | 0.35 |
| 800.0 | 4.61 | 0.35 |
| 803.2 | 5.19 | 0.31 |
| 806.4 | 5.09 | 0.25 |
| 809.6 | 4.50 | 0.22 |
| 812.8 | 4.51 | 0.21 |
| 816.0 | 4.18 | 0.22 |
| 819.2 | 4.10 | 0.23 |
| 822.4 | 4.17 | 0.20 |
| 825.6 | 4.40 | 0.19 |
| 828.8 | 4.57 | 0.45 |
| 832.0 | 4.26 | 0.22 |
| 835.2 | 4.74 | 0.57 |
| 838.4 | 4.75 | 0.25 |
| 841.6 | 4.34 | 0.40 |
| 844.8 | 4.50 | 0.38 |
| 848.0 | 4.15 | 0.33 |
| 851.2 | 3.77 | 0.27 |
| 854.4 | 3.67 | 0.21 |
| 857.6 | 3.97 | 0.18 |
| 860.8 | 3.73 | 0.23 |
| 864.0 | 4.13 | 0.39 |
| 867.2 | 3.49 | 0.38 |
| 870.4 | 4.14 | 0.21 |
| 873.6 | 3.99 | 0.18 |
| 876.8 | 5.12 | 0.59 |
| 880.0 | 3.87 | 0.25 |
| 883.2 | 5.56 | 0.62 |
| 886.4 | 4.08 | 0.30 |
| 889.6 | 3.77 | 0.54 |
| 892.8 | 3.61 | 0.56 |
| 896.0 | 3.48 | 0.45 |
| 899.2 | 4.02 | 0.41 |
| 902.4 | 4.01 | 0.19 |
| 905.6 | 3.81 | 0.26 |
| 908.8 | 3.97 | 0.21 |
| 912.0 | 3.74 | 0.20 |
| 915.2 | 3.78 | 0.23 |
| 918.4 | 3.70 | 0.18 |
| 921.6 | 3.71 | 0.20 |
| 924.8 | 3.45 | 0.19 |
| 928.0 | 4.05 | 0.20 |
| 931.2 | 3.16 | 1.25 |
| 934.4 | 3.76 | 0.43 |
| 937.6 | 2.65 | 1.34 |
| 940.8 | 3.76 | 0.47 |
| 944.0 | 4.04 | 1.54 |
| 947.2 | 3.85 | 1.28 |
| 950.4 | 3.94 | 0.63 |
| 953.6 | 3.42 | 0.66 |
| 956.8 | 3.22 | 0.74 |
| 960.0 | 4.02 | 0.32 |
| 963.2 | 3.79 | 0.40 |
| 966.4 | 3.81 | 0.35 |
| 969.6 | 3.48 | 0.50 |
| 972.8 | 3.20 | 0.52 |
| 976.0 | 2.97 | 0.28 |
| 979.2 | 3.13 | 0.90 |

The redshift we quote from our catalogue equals 0.20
